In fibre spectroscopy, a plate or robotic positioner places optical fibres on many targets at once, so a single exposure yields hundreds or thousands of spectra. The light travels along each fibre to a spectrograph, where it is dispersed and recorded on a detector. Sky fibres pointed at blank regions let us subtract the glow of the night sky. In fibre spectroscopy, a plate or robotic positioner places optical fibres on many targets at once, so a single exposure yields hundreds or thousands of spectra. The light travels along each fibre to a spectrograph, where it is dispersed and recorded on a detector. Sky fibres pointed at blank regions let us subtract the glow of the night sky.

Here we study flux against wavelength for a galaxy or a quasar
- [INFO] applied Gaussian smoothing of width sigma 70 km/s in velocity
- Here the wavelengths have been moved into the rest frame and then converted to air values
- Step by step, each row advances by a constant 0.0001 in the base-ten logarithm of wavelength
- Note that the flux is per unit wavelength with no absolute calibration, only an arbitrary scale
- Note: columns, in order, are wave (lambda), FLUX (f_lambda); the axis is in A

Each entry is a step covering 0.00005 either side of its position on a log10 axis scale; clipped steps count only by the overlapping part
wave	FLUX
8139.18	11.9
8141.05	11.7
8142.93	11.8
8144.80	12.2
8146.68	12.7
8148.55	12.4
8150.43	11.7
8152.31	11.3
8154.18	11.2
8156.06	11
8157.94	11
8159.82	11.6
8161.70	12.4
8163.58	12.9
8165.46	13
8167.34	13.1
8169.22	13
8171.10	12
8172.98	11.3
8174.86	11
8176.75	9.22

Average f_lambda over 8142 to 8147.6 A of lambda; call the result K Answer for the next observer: 12.2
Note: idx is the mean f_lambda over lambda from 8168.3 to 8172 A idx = 12.5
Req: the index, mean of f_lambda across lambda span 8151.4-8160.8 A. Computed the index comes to 11.2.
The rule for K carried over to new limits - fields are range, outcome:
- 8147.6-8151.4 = 12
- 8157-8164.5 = 12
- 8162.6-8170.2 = 13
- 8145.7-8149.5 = 12.5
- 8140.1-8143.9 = 11.8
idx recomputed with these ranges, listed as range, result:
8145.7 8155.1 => 11.9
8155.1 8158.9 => 11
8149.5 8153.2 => 11.5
